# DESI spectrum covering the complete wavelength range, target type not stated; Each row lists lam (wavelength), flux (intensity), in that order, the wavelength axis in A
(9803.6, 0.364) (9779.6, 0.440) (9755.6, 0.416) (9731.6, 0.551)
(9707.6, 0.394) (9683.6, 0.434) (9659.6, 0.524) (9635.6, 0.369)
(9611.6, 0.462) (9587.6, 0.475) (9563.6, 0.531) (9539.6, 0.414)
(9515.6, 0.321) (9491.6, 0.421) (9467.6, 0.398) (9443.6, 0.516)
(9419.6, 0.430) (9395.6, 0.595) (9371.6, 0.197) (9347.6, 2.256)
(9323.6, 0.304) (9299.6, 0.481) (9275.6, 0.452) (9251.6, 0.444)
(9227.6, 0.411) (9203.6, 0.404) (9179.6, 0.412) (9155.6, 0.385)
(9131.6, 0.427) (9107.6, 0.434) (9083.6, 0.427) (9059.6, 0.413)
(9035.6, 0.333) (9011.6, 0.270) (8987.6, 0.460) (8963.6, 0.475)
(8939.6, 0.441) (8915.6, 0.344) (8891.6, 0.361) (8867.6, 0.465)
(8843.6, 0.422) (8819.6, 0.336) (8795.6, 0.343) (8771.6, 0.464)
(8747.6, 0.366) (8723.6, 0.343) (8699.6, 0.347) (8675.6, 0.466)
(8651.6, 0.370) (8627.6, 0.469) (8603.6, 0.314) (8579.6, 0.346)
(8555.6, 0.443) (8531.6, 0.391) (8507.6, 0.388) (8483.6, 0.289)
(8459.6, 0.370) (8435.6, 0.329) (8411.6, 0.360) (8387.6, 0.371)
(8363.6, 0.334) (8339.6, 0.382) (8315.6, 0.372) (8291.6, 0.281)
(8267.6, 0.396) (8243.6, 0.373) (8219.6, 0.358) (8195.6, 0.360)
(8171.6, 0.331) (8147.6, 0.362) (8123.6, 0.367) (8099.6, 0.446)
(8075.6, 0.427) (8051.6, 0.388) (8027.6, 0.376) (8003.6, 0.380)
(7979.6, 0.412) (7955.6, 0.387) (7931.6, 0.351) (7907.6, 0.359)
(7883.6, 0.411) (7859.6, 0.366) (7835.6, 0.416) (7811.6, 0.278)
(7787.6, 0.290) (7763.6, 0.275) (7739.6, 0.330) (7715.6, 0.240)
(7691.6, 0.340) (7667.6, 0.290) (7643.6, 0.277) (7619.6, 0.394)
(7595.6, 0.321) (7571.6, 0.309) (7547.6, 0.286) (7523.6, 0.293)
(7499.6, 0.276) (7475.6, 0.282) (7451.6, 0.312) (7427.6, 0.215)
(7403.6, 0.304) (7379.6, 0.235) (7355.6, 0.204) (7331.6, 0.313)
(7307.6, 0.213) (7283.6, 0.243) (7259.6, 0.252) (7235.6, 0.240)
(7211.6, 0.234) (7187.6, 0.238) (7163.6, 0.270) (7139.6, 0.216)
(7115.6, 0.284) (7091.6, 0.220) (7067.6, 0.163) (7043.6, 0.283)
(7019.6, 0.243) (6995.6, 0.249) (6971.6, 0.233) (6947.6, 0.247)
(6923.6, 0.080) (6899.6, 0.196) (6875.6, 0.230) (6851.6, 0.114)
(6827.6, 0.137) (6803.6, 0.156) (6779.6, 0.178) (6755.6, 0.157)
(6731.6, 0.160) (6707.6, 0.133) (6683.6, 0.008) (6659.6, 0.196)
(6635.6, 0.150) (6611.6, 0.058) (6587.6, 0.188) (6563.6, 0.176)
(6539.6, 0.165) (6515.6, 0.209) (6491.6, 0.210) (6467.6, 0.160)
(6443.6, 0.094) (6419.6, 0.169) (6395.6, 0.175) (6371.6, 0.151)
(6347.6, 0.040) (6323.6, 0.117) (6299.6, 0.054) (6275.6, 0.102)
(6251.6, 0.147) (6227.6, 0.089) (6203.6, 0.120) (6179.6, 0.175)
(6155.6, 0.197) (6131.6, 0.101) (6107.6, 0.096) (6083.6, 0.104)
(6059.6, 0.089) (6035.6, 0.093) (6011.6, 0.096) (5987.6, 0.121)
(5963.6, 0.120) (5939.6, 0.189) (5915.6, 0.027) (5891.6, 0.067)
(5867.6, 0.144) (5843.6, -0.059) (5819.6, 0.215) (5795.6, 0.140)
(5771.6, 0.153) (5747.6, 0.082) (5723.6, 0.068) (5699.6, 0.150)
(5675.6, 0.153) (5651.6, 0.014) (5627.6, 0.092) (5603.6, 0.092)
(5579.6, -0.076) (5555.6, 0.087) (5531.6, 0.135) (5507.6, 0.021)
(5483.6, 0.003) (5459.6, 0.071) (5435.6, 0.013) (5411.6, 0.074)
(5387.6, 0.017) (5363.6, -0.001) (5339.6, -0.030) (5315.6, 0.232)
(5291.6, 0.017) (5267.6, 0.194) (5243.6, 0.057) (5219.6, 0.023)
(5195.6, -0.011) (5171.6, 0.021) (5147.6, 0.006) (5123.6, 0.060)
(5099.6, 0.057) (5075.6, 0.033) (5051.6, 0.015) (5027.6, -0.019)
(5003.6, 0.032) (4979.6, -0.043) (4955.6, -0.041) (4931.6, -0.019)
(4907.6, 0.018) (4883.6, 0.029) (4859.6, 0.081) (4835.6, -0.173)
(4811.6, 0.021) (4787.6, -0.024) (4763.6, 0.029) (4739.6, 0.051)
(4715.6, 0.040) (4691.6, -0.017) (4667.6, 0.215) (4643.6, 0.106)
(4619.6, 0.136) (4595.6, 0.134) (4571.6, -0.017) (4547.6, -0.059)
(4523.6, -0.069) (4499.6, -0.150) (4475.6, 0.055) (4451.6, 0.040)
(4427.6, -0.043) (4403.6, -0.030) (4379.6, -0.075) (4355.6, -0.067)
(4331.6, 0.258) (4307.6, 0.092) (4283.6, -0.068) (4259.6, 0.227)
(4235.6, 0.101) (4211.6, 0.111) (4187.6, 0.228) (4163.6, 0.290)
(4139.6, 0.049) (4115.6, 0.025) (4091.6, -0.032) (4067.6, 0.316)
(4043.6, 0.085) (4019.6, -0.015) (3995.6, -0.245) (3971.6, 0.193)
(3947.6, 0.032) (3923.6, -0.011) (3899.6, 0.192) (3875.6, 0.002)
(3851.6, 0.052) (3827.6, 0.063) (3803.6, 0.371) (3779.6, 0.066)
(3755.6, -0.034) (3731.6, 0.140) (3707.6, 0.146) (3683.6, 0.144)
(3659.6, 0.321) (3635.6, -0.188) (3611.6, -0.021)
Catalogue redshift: 0.744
